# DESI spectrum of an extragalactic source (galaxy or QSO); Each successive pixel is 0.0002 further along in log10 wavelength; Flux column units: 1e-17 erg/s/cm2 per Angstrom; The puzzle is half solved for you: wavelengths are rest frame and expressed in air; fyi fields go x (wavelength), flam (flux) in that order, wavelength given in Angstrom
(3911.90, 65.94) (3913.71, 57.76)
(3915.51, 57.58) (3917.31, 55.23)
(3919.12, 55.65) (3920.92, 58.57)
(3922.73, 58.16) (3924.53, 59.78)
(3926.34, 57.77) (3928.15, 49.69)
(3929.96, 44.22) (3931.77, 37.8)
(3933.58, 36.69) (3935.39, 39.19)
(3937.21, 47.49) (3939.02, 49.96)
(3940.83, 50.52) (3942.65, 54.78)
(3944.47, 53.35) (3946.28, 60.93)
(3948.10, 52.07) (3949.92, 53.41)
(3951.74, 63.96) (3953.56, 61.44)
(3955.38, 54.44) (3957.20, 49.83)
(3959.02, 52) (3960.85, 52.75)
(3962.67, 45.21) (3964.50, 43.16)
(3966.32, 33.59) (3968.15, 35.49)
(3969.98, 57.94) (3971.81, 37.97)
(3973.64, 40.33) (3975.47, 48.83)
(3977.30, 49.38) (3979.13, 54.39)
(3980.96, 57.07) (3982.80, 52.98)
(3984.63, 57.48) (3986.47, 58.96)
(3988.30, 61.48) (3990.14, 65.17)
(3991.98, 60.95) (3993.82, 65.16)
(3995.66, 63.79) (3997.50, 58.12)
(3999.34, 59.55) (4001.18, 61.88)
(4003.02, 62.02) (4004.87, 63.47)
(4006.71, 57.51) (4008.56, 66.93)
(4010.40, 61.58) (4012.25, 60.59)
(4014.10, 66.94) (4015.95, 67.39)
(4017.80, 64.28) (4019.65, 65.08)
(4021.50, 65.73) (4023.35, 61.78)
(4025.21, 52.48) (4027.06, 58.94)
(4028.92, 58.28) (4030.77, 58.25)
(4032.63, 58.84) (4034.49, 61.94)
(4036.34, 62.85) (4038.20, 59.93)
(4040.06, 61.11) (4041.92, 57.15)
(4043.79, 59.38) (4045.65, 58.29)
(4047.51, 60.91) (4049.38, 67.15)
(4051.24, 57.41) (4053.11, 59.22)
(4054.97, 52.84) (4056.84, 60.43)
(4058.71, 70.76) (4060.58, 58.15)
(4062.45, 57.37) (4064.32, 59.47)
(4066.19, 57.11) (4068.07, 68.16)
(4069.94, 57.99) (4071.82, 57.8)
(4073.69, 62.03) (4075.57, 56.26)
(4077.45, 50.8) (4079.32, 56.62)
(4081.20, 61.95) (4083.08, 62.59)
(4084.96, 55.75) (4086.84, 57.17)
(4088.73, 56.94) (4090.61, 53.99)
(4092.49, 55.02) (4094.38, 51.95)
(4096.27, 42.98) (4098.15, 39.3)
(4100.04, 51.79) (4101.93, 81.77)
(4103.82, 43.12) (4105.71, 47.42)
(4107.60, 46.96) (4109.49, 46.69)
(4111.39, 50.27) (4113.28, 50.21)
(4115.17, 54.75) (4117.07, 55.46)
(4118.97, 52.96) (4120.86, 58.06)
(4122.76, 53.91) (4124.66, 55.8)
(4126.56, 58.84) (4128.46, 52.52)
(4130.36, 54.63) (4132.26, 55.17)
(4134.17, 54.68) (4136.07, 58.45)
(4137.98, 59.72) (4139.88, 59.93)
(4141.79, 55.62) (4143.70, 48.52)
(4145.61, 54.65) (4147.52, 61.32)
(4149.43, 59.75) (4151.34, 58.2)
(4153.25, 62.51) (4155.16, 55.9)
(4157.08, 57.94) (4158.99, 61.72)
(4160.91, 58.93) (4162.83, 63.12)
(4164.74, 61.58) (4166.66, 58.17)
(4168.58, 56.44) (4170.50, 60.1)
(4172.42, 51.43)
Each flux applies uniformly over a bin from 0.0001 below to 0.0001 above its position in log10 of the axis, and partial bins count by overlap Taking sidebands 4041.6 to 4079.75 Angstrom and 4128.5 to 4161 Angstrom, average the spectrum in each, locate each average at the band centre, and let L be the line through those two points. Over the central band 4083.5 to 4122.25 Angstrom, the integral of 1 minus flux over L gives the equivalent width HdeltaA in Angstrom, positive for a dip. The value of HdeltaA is 3.7 Angstrom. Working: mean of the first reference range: 59.4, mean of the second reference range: 57.3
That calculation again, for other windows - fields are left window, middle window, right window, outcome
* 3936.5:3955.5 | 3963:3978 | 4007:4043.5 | 3.6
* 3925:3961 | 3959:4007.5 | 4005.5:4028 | 3.0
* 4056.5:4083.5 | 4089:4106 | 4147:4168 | 2.1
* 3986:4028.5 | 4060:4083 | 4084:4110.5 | -1.6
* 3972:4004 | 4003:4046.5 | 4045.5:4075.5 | -1.9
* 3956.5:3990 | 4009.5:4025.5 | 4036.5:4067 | -2.3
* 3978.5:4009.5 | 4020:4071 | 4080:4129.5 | -2.5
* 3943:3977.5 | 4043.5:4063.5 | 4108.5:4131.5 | -3.1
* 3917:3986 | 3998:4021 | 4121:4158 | -4.6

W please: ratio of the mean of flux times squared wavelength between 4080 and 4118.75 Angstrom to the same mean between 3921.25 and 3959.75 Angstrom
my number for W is 1.11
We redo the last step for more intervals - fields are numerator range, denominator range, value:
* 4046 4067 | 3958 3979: 1.38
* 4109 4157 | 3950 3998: 1.13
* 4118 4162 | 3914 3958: 1.20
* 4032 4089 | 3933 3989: 1.24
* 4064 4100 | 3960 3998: 1.12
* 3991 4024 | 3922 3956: 1.26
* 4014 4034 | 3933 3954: 1.23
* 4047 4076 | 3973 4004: 1.08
